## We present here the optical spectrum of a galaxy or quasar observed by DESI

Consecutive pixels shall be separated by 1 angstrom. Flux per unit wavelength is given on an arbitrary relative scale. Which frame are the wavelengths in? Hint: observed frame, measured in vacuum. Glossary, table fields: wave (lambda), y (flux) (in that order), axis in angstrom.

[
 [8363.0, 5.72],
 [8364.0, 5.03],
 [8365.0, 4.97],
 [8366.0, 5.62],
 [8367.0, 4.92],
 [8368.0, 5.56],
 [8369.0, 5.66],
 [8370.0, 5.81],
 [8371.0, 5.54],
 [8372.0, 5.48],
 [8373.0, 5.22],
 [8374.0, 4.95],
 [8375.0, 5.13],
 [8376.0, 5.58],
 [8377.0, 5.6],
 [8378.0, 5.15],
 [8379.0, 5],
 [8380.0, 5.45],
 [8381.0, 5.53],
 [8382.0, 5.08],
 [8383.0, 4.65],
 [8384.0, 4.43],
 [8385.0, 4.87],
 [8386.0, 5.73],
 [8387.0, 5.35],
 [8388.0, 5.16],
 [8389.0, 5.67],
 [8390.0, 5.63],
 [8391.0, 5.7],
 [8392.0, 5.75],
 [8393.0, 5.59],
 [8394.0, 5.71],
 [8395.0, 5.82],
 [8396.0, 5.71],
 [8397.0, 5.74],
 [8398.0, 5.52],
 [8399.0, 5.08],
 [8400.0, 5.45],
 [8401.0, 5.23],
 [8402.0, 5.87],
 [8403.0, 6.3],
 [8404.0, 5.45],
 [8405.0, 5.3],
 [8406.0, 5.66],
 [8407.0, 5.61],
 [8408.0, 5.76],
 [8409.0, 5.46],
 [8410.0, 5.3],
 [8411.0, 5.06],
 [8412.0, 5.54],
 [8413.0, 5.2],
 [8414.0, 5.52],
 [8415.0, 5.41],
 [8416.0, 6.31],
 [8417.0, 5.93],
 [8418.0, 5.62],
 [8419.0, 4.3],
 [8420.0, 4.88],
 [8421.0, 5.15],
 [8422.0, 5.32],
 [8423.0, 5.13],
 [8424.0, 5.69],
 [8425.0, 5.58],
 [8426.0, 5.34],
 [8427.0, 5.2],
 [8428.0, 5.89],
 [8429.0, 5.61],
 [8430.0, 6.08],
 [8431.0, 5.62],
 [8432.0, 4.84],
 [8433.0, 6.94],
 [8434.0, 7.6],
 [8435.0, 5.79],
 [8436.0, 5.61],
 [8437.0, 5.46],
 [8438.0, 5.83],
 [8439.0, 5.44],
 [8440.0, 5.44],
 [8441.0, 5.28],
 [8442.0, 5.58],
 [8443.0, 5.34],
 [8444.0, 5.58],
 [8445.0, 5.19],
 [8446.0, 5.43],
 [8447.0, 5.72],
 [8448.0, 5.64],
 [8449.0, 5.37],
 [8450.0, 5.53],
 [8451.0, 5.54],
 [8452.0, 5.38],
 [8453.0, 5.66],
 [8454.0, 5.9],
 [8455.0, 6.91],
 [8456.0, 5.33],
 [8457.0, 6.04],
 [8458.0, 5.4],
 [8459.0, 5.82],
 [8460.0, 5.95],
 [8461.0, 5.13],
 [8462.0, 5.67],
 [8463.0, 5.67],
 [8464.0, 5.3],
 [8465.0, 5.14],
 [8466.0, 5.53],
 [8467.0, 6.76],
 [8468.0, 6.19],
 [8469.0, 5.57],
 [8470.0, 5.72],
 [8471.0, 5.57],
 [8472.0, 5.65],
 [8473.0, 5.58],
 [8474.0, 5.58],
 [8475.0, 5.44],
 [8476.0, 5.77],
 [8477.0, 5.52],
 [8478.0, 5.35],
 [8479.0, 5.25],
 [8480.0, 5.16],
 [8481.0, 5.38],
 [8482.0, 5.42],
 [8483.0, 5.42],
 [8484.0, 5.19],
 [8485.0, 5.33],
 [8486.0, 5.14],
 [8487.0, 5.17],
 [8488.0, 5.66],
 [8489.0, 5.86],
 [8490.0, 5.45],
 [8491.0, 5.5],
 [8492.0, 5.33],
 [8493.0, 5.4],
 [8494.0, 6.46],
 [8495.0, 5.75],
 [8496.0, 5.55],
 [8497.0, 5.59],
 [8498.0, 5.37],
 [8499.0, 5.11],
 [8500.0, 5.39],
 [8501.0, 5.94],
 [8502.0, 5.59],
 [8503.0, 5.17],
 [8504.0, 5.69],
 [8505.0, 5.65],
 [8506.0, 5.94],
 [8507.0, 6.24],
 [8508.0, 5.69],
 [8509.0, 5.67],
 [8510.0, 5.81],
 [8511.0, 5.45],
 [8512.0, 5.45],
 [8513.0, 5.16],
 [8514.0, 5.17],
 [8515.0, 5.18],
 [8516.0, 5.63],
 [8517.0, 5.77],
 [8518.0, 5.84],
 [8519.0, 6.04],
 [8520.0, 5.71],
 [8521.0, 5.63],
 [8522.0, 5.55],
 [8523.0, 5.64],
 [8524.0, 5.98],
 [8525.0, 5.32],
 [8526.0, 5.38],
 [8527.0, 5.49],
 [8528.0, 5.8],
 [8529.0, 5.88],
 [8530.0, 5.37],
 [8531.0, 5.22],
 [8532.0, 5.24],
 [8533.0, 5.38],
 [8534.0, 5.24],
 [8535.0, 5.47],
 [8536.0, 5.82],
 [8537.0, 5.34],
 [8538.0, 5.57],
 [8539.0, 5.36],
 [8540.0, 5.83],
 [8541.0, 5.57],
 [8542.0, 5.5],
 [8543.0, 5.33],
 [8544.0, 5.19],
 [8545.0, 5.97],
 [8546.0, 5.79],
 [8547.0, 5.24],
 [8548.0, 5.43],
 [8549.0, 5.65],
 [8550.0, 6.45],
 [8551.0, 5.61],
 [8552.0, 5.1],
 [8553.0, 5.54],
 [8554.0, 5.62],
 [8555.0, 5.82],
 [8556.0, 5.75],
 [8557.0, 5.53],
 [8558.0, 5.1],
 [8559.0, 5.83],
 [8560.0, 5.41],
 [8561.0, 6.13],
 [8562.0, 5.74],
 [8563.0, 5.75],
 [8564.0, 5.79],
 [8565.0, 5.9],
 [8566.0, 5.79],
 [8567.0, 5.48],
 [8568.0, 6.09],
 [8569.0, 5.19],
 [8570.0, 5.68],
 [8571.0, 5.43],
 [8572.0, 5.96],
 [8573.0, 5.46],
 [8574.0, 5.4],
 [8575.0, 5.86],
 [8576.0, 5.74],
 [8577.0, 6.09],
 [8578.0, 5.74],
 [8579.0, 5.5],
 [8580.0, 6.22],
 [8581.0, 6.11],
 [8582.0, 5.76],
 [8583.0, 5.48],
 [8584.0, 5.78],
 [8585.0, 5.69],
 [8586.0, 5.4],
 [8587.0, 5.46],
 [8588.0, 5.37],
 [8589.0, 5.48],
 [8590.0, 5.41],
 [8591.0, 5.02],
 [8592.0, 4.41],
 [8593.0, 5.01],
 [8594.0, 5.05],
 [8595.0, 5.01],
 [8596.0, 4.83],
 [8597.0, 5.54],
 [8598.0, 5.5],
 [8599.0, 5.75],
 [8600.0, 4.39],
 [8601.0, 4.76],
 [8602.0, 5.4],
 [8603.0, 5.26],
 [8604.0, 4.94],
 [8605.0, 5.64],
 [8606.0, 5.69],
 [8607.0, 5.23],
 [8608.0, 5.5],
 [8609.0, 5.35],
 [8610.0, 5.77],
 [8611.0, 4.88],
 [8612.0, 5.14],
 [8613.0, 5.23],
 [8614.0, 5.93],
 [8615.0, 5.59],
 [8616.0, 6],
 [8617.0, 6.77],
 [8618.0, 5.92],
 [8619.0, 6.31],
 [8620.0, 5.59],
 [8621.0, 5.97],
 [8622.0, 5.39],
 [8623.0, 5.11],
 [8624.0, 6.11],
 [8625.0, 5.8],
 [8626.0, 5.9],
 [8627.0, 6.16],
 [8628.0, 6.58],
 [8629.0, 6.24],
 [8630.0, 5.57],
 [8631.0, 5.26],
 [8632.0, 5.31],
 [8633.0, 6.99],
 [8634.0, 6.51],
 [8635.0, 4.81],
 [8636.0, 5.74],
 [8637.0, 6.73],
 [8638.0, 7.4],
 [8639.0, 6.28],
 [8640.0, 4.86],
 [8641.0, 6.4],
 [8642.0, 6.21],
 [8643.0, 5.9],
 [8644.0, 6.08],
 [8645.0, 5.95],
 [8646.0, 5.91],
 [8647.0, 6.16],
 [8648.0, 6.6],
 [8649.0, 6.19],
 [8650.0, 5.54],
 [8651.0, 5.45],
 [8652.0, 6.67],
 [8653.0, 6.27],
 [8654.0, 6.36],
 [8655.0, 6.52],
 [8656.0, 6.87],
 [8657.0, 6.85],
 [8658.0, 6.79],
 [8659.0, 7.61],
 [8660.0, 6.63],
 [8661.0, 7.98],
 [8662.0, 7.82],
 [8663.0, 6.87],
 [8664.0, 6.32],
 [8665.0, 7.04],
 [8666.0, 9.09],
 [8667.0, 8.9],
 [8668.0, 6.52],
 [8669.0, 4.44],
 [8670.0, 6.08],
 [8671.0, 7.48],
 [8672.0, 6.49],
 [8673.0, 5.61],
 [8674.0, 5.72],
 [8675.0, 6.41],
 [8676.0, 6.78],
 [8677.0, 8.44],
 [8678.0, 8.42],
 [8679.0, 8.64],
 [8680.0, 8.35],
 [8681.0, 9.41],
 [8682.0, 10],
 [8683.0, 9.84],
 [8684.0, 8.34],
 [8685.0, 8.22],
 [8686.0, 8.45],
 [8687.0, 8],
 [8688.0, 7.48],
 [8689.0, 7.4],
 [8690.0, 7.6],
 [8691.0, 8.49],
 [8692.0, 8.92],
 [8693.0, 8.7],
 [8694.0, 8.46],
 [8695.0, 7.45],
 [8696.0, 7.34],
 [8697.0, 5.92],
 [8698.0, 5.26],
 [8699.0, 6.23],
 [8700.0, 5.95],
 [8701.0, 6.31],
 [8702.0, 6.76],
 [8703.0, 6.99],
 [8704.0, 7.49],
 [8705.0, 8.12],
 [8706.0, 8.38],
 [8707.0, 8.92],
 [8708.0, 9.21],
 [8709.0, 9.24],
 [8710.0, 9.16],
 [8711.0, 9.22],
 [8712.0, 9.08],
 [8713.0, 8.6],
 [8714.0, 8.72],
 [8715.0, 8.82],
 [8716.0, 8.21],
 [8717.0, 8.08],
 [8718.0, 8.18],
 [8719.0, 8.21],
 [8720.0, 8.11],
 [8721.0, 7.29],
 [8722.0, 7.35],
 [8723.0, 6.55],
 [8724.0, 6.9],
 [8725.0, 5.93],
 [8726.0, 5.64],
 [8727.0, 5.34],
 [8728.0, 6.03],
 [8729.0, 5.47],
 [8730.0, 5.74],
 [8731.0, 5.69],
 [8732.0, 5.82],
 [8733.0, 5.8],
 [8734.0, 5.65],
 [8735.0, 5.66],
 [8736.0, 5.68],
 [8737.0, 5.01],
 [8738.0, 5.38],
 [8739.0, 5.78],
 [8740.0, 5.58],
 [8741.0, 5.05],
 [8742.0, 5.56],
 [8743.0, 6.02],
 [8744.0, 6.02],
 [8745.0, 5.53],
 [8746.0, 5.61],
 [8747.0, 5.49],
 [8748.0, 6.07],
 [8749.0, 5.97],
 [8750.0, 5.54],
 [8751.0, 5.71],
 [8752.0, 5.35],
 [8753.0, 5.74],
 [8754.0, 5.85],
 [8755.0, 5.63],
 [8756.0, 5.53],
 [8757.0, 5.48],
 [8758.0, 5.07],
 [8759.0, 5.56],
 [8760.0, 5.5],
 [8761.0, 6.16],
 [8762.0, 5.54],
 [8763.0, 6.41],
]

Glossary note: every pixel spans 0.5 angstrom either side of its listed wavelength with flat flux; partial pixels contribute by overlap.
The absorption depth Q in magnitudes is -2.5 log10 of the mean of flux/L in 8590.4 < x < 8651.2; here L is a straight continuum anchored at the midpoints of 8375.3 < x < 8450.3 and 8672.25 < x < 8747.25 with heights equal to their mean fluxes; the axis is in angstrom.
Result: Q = 0.18 mag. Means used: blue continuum 5.5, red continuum 7.19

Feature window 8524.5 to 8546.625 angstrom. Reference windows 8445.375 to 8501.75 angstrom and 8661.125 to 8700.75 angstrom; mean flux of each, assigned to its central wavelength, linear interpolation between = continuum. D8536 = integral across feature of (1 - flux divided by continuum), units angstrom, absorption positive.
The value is 2.4 angstrom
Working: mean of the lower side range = 5.58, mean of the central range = 5.5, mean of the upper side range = 7.51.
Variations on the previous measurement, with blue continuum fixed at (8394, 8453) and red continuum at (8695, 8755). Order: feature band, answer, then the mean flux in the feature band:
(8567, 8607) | 4.7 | 5.45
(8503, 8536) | 1.9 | 5.58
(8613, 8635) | 1.4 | 5.91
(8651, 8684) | -4.1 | 7.28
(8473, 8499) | 1.4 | 5.48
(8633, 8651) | 0.8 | 6.08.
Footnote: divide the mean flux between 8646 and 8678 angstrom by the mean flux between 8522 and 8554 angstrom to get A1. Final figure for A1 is 1.22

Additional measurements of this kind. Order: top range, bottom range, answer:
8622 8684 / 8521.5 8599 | 1.20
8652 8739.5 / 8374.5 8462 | 1.32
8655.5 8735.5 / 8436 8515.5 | 1.33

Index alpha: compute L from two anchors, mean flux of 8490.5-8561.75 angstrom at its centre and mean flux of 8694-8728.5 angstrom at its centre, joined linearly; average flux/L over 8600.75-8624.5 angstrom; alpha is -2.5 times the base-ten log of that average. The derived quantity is 0.17 mag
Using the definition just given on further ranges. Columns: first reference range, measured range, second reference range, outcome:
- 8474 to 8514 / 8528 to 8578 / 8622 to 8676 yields 0.04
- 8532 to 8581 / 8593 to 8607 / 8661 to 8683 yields 0.21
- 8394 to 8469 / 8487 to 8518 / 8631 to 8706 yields 0.08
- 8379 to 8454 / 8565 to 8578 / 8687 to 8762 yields 0.08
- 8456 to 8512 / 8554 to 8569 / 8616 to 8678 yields 0.05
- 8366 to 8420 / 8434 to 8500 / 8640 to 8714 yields 0.06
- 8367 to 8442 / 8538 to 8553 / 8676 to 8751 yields 0.13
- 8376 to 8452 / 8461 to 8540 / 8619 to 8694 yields 0.08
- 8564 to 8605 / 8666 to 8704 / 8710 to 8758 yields -0.22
